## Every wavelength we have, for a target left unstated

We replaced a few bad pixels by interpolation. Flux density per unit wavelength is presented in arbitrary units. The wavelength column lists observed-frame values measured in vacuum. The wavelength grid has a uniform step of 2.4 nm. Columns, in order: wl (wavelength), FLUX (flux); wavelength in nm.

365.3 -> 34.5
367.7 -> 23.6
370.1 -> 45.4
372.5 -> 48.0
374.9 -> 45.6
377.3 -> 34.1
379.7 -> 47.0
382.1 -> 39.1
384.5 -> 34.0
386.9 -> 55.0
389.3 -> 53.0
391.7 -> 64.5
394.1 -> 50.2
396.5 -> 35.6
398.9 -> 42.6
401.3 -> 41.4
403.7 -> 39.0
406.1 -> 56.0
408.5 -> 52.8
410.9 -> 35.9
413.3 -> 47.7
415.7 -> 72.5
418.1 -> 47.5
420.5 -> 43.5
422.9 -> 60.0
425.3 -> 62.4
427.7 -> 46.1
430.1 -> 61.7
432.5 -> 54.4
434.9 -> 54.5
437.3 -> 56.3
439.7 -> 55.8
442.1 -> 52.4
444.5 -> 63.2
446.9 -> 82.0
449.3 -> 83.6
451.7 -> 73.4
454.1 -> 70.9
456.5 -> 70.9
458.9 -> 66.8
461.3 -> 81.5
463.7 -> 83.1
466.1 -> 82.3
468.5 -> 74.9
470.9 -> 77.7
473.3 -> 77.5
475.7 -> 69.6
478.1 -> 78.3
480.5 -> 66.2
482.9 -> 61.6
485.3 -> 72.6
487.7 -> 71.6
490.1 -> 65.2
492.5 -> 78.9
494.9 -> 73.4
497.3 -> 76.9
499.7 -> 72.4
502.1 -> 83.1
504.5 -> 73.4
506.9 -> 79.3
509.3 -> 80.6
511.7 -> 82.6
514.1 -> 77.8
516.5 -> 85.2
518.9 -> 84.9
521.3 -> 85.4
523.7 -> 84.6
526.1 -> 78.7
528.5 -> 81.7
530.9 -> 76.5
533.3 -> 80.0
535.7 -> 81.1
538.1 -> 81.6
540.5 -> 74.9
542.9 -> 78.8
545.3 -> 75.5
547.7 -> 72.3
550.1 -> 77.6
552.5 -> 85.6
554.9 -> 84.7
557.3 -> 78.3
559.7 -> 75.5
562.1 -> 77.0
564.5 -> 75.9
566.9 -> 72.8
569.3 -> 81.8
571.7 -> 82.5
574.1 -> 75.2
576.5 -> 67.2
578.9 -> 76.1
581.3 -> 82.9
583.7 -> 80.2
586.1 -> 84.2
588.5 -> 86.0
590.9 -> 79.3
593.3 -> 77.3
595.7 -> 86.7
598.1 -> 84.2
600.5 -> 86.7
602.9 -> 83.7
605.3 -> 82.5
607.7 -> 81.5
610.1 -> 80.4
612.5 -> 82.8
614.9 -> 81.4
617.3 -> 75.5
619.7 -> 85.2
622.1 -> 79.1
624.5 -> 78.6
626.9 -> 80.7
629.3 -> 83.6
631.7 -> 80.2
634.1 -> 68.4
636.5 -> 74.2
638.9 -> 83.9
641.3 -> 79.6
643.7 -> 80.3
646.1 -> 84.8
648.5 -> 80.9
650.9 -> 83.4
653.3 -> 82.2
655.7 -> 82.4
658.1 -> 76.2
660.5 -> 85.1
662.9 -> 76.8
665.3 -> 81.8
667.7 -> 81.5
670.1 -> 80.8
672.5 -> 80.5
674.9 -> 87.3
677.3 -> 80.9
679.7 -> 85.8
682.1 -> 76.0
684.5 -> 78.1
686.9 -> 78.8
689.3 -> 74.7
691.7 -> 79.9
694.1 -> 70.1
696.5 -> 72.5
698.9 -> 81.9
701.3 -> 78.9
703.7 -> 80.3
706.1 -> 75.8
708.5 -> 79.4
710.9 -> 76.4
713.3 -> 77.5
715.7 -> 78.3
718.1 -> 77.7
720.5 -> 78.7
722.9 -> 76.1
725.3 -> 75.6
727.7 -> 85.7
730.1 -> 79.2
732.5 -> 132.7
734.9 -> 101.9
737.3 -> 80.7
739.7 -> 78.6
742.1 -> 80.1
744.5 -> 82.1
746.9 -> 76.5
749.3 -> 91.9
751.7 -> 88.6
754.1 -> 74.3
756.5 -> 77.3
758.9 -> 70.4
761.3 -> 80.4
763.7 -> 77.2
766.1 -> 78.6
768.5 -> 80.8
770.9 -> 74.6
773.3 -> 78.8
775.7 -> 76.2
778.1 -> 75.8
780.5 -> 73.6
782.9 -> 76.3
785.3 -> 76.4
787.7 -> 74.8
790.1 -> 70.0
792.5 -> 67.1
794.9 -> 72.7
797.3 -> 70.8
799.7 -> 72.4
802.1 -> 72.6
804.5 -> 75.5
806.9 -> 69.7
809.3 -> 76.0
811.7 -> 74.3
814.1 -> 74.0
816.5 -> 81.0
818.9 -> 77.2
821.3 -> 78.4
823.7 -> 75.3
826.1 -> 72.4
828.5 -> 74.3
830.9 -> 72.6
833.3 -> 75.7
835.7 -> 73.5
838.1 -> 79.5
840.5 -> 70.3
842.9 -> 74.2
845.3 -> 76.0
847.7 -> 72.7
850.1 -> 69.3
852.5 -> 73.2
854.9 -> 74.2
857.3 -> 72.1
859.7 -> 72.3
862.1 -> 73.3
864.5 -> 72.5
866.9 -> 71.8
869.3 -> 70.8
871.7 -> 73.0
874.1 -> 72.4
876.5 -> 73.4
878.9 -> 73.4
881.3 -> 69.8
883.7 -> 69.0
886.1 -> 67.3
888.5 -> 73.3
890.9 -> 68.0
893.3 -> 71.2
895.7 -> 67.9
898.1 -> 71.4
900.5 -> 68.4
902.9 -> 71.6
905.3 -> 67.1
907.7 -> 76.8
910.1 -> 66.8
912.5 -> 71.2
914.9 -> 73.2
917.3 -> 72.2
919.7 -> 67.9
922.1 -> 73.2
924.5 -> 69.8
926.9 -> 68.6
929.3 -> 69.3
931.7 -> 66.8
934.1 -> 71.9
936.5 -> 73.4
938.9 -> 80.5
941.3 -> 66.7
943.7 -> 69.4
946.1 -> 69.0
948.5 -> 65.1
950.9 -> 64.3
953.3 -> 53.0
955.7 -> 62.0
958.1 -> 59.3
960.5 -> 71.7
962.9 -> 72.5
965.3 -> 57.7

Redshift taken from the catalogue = 0.12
